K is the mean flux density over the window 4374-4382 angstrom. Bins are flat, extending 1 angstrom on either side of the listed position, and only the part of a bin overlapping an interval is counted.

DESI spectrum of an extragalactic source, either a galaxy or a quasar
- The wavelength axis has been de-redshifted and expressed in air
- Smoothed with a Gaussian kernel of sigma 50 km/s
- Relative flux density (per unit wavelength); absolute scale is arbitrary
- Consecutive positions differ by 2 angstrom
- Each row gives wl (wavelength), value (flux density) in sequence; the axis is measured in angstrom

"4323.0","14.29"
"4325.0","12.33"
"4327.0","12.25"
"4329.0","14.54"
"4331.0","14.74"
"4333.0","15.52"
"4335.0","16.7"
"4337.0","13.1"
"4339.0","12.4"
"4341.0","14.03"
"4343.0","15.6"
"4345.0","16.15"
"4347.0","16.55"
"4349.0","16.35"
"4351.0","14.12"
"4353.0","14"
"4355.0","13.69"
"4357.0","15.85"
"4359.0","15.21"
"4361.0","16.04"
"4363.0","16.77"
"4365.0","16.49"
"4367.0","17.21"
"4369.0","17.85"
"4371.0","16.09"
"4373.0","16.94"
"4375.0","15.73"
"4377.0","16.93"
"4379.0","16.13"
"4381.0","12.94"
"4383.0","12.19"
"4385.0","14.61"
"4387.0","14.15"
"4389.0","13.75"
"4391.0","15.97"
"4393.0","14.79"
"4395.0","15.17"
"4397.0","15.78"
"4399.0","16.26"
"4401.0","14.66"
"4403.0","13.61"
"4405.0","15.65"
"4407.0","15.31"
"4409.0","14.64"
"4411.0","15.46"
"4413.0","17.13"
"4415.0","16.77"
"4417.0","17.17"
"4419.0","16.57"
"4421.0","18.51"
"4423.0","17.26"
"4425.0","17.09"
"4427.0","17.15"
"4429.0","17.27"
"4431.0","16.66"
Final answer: 15.4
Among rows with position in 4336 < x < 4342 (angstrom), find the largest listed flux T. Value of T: 14.03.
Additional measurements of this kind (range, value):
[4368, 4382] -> 17.85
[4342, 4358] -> 16.55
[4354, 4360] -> 15.85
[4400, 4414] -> 17.13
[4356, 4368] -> 17.21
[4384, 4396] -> 15.97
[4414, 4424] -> 18.51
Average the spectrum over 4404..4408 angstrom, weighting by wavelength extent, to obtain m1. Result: 15.5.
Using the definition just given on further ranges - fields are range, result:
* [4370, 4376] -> 16.3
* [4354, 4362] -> 15.2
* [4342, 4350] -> 16.2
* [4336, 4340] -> 12.8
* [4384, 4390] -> 14.2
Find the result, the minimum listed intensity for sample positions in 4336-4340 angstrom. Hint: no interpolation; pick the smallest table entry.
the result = 12.4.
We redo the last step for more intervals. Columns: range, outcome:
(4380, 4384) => 12.19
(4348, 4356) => 13.69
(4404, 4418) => 14.64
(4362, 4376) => 15.73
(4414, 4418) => 16.77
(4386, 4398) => 13.75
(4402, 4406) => 13.61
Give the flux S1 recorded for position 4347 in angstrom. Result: 16.55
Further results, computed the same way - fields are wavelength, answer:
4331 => 14.74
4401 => 14.66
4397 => 15.78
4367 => 17.21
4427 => 17.15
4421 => 18.51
